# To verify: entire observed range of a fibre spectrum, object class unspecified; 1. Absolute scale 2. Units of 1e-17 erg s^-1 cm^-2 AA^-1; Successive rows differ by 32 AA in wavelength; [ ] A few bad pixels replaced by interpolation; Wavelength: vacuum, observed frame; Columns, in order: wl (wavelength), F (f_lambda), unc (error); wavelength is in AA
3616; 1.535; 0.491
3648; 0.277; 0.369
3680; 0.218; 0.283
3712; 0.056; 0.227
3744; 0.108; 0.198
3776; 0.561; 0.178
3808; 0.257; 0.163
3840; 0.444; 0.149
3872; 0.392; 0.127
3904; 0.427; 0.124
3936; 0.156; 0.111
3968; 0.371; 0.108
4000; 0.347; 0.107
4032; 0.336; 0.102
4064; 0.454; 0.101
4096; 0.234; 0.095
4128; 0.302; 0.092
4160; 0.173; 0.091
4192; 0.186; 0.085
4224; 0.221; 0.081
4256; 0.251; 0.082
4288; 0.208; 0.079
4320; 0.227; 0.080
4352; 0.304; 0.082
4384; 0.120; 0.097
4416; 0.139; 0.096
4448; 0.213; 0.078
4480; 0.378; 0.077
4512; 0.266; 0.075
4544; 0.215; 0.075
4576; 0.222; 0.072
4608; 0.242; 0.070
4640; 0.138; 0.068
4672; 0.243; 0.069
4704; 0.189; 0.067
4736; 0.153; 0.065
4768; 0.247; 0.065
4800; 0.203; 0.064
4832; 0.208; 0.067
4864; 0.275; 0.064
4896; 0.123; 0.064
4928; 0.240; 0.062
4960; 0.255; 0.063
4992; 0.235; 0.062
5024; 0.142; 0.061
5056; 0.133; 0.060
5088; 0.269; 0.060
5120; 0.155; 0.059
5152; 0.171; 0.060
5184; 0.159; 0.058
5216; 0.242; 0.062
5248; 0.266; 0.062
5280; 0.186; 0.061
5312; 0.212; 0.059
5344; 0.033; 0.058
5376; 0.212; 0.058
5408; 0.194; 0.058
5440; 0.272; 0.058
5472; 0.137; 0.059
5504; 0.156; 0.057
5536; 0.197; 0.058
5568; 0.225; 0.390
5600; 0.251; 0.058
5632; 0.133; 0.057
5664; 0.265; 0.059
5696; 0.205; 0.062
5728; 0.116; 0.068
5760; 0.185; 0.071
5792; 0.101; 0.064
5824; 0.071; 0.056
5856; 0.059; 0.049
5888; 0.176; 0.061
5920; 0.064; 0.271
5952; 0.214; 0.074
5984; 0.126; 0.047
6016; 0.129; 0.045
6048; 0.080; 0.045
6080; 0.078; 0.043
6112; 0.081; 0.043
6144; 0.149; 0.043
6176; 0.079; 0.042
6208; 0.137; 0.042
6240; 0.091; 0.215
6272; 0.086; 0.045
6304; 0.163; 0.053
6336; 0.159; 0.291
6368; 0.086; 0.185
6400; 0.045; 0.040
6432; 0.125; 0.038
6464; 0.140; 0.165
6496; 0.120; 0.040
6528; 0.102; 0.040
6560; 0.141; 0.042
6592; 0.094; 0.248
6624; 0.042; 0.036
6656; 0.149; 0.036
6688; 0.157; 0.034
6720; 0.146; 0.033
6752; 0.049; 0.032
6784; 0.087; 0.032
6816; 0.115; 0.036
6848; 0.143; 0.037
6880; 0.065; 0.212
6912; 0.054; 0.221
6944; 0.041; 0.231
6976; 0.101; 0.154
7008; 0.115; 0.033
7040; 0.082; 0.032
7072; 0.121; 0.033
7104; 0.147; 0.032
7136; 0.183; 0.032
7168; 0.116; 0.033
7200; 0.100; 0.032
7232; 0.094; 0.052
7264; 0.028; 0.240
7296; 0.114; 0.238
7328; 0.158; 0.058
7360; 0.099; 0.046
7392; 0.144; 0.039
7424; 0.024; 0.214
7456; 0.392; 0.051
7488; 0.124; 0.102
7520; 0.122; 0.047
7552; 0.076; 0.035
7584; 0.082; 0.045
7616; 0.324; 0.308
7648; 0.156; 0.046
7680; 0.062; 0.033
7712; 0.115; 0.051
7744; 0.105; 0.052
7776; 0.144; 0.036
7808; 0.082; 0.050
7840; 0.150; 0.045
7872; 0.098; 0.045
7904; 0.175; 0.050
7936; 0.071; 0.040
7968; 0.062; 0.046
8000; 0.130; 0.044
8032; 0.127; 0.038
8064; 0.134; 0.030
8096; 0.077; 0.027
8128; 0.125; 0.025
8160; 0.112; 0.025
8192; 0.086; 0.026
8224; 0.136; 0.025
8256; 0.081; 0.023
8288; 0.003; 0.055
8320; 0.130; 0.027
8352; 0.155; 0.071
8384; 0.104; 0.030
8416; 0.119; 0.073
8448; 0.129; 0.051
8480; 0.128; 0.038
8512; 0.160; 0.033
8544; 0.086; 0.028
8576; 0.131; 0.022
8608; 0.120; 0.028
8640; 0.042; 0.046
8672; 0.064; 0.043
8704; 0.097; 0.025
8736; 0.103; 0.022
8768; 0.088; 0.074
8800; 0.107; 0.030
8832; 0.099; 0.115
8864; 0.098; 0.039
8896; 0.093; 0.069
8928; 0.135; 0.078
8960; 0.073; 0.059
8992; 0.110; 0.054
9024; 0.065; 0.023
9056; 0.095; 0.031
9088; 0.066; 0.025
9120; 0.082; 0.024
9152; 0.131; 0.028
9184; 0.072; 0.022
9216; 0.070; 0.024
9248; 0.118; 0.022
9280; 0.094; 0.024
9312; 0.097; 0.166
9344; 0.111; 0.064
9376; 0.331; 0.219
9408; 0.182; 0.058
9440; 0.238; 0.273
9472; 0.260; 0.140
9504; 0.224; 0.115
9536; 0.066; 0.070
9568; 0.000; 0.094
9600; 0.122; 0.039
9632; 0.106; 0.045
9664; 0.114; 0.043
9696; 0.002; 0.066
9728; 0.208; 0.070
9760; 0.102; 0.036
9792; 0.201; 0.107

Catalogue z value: 1.00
